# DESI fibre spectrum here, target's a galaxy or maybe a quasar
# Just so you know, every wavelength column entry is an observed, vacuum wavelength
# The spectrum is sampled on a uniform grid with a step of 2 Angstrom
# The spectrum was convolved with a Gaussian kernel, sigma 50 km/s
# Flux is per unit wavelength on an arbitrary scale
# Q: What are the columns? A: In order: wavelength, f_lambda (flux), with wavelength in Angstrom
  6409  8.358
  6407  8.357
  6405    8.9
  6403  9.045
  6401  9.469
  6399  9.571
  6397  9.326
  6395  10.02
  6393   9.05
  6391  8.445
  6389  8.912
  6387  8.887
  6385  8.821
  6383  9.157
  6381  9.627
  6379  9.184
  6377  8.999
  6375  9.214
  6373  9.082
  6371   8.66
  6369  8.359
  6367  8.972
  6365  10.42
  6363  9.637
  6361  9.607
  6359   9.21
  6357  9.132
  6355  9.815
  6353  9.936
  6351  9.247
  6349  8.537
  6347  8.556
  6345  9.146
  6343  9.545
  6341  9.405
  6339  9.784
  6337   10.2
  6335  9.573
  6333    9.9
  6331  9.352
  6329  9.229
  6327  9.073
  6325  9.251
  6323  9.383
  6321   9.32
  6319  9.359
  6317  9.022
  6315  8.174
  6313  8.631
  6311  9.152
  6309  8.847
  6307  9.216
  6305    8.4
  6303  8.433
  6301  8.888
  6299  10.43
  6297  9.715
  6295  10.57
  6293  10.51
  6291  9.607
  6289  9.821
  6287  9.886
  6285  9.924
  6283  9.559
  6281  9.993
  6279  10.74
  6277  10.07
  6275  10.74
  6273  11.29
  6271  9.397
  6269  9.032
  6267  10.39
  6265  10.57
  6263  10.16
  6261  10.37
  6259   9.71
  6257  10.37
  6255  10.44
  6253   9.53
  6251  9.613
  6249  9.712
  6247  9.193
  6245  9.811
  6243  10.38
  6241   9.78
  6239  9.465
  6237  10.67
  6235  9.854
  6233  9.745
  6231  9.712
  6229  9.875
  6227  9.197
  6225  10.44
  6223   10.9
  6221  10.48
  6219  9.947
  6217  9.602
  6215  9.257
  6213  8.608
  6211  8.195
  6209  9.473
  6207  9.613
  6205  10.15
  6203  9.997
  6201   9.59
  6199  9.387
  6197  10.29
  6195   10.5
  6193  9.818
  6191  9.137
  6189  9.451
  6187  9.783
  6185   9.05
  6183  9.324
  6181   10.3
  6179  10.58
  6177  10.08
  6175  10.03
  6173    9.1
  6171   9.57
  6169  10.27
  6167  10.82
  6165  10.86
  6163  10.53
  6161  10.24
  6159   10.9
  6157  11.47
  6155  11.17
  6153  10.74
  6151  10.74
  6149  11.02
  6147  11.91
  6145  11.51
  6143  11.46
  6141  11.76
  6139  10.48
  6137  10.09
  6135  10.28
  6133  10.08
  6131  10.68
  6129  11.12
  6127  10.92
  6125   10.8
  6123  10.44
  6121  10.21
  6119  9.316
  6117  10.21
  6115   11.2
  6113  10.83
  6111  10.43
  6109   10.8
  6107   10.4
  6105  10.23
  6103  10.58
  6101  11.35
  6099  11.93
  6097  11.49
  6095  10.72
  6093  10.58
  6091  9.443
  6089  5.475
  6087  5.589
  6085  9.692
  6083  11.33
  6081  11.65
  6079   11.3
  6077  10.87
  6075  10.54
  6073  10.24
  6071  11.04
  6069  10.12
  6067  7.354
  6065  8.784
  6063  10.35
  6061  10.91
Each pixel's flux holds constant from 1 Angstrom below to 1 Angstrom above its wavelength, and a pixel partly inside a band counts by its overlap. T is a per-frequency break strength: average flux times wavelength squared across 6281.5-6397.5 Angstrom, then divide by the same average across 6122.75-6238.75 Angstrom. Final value 1.0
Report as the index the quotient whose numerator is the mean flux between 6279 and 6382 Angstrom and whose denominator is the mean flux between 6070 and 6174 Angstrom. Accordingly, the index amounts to 0.89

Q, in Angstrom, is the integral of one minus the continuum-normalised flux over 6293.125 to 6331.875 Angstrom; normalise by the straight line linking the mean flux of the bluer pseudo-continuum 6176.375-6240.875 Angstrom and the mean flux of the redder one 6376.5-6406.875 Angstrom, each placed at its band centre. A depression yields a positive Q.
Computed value 0.8 Angstrom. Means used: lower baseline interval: 9.76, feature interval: 9.21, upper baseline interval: 9.14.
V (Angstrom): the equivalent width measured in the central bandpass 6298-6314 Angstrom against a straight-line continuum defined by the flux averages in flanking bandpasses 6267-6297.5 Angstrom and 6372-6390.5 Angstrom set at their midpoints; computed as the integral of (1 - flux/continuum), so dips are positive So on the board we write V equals 1.36 Angstrom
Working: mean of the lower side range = 10.1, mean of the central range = 9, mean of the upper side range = 9.08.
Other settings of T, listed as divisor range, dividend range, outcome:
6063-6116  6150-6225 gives 1.02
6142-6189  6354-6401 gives 0.94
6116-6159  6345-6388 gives 0.92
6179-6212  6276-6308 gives 1.04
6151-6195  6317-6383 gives 0.97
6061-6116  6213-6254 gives 1.01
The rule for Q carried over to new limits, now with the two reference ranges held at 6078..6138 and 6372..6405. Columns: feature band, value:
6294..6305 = 0.04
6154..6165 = -0.83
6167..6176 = 0.17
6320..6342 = -0.23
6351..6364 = -0.33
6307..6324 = 0.83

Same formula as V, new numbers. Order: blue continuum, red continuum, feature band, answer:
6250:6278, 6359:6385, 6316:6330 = 0.58 Angstrom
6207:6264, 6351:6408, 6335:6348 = -0.12 Angstrom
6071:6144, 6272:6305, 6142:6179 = -1.46 Angstrom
